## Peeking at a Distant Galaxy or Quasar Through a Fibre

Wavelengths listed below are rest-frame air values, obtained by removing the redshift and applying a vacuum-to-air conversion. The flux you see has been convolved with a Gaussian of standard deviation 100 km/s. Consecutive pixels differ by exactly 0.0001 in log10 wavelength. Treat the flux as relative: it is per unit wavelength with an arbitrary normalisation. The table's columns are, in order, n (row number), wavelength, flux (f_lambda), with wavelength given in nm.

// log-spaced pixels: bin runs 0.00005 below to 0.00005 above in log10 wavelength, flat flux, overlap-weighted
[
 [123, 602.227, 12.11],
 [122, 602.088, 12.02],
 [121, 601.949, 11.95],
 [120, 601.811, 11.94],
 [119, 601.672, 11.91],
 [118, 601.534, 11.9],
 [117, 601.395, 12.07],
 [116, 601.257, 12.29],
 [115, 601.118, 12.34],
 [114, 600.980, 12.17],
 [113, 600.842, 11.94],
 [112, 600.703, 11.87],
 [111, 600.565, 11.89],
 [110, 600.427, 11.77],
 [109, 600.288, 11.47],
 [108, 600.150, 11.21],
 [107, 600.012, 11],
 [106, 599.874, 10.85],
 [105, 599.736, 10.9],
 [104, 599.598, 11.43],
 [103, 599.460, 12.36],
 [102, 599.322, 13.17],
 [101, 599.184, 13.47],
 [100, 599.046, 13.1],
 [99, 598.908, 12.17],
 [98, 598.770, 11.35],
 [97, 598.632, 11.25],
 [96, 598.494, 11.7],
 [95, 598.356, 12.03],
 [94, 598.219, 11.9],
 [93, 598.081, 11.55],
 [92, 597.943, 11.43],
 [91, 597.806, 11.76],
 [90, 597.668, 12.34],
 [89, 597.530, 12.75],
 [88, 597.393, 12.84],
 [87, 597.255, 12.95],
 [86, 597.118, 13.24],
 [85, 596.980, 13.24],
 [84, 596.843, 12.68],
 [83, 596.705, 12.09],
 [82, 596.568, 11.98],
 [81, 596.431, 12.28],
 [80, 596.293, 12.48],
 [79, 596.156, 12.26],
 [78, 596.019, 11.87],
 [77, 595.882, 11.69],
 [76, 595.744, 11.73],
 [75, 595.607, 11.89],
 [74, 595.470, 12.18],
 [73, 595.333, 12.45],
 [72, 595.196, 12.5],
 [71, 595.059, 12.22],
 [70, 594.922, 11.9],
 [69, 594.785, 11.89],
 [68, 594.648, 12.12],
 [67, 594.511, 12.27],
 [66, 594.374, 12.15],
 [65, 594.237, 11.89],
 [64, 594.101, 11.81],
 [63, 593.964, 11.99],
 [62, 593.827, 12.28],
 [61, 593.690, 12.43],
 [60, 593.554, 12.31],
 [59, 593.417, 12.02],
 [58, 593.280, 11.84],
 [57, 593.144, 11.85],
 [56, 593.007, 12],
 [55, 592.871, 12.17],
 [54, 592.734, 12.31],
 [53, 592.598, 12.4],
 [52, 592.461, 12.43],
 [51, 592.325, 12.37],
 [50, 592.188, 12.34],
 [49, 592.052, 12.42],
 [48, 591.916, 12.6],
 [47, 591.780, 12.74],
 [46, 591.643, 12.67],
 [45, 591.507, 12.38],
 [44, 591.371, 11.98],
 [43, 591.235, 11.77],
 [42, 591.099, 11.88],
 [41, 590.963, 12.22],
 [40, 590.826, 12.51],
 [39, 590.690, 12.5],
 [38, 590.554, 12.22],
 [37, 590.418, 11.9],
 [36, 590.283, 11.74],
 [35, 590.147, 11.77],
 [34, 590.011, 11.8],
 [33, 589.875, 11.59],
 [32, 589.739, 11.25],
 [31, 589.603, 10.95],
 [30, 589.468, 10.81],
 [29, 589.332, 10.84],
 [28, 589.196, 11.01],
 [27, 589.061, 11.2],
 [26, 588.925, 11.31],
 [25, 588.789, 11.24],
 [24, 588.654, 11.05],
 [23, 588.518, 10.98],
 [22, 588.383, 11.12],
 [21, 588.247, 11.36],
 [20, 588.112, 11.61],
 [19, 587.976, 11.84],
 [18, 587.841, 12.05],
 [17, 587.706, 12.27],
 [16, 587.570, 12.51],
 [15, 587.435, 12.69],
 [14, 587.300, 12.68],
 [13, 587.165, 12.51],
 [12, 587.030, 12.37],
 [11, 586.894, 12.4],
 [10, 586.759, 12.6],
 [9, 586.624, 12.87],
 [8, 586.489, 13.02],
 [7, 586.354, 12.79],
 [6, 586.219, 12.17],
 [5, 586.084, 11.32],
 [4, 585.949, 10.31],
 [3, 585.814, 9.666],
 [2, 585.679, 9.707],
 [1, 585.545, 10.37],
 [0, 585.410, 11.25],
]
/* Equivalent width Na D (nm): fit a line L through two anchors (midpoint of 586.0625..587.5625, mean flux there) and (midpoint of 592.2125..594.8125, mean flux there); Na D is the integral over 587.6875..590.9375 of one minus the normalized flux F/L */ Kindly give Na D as 0.22 nm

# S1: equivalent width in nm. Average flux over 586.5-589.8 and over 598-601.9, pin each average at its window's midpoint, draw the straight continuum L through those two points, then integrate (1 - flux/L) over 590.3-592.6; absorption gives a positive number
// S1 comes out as -0.10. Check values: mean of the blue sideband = 11.8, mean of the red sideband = 11.9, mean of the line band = 12.3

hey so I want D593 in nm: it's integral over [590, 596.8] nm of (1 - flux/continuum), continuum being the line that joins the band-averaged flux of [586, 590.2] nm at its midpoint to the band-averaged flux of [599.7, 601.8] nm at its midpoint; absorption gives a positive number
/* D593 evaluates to -0.22 nm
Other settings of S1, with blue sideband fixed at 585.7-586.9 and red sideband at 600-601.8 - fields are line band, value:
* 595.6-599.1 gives -0.10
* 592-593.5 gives -0.05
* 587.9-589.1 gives 0.05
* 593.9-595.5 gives -0.04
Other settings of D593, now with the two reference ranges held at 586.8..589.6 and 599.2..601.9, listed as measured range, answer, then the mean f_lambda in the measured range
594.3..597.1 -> -0.10 nm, 12.2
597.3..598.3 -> -0.02 nm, 12.1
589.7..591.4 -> -0.03 nm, 11.9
